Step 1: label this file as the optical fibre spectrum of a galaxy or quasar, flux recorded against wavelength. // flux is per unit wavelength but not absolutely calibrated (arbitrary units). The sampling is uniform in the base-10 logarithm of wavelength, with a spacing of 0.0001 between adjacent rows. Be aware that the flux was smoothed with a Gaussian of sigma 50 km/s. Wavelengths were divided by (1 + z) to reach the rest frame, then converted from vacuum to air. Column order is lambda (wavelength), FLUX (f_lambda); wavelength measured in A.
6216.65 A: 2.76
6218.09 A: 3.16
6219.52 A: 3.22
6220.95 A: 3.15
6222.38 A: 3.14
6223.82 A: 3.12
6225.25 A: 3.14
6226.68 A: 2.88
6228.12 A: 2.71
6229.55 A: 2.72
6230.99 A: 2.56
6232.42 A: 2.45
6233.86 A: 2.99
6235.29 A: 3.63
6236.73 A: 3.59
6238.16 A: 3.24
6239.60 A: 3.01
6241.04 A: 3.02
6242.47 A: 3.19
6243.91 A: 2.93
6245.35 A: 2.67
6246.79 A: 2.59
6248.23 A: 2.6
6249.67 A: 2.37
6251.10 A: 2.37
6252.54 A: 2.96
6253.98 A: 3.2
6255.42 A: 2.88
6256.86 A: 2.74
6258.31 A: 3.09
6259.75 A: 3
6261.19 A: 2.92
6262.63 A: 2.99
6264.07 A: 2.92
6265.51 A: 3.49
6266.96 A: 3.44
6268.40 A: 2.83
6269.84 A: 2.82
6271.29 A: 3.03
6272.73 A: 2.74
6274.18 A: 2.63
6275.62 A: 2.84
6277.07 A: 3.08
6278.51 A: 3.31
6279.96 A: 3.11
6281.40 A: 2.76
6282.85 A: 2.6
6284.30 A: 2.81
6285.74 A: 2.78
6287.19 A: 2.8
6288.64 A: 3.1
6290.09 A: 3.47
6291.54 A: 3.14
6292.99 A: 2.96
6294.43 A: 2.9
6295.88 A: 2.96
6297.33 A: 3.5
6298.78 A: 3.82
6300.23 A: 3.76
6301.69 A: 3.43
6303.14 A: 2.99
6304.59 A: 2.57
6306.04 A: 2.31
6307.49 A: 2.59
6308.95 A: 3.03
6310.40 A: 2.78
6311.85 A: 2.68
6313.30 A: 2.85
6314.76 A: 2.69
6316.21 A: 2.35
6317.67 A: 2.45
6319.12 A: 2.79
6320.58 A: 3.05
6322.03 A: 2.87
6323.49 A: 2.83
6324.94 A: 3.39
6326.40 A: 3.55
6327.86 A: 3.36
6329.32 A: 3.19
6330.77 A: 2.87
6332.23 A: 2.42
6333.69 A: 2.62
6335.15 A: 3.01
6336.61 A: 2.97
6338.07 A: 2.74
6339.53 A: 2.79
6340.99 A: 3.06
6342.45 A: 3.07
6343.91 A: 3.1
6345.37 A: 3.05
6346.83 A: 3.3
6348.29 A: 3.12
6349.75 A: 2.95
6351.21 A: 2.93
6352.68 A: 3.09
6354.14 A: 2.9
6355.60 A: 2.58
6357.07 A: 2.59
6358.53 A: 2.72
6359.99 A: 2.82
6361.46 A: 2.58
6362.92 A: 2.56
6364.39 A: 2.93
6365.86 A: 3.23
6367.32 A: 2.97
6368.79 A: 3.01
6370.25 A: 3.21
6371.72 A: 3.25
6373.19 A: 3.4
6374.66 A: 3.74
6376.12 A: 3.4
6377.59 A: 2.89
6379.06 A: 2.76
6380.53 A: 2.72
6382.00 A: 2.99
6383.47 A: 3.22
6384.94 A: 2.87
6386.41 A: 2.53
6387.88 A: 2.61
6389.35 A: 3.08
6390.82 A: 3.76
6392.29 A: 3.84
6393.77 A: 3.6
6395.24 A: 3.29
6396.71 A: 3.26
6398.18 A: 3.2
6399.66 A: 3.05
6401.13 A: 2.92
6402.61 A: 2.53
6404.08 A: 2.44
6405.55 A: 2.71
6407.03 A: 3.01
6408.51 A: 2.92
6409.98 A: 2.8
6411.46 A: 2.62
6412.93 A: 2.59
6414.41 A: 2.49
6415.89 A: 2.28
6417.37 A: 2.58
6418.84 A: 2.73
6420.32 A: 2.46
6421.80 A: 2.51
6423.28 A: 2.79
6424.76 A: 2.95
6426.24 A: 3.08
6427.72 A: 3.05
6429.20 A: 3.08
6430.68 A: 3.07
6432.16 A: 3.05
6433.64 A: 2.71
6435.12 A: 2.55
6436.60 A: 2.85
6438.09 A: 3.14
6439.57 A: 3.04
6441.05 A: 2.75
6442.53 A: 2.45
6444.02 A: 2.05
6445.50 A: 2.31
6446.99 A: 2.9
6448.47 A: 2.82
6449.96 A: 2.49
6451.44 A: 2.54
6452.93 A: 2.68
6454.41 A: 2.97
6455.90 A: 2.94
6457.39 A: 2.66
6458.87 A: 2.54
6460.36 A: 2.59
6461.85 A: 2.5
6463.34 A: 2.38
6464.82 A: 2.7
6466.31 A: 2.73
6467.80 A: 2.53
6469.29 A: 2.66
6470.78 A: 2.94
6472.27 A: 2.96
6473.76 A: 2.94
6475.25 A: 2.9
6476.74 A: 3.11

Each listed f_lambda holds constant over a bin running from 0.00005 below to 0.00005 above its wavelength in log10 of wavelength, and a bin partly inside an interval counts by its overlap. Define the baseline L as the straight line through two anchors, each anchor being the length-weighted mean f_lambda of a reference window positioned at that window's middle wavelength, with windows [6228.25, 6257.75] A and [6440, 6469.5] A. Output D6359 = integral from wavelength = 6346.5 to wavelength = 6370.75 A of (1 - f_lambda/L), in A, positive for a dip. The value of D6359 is -1.5 A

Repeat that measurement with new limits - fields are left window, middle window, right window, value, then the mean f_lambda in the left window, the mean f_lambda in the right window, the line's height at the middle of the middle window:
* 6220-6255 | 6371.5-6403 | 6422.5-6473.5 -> -3.77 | 2.93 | 2.75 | 2.8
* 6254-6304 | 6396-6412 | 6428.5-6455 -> -0.26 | 3.05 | 2.75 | 2.82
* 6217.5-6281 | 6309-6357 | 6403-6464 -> -1.16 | 2.96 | 2.71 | 2.85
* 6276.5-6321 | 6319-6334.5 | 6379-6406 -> -0.16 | 2.95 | 3.03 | 2.97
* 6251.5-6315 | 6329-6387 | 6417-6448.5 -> -1.55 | 2.98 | 2.77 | 2.88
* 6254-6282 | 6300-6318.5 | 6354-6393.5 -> 1.34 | 2.99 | 3.01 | 3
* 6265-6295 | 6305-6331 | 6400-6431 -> 0.42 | 2.98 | 2.74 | 2.91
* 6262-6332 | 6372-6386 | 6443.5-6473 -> -1.44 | 2.98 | 2.65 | 2.81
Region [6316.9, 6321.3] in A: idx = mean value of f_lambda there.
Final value 2.76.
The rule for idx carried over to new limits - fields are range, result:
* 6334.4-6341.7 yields 2.91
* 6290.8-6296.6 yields 2.99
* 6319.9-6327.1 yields 3.14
